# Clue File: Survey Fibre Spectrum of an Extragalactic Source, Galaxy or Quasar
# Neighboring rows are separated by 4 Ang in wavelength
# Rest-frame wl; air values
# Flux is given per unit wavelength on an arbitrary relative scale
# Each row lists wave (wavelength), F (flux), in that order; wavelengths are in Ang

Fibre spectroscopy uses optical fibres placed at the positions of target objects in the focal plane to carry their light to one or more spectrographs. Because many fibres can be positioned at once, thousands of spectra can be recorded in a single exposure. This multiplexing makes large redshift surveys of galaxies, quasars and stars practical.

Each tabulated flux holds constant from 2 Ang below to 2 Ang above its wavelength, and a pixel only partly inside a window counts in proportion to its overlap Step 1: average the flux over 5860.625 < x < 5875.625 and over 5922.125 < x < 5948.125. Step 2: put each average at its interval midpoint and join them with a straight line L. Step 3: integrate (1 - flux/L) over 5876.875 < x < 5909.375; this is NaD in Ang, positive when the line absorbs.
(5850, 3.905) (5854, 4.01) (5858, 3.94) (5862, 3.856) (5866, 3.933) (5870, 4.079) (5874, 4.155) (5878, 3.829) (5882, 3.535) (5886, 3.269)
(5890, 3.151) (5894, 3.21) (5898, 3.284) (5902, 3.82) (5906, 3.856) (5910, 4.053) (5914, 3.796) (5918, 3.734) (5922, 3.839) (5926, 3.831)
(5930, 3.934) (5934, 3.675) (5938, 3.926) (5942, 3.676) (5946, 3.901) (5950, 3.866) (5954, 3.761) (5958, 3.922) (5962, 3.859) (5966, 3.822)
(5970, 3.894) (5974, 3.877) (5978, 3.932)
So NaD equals 3.5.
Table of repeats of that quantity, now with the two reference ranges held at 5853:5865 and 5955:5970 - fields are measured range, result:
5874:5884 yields 0.36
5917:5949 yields 0.53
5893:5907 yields 1.29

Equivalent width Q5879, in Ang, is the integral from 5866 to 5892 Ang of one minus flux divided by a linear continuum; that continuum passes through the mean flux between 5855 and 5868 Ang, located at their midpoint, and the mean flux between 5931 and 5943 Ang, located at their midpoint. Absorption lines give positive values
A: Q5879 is 1.3 Ang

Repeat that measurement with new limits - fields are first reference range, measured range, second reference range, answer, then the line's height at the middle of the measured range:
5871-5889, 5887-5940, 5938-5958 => 0.91 Ang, 3.76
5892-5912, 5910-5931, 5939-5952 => -0.69 Ang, 3.72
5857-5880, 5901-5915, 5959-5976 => 0.12 Ang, 3.93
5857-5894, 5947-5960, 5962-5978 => -0.03 Ang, 3.84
